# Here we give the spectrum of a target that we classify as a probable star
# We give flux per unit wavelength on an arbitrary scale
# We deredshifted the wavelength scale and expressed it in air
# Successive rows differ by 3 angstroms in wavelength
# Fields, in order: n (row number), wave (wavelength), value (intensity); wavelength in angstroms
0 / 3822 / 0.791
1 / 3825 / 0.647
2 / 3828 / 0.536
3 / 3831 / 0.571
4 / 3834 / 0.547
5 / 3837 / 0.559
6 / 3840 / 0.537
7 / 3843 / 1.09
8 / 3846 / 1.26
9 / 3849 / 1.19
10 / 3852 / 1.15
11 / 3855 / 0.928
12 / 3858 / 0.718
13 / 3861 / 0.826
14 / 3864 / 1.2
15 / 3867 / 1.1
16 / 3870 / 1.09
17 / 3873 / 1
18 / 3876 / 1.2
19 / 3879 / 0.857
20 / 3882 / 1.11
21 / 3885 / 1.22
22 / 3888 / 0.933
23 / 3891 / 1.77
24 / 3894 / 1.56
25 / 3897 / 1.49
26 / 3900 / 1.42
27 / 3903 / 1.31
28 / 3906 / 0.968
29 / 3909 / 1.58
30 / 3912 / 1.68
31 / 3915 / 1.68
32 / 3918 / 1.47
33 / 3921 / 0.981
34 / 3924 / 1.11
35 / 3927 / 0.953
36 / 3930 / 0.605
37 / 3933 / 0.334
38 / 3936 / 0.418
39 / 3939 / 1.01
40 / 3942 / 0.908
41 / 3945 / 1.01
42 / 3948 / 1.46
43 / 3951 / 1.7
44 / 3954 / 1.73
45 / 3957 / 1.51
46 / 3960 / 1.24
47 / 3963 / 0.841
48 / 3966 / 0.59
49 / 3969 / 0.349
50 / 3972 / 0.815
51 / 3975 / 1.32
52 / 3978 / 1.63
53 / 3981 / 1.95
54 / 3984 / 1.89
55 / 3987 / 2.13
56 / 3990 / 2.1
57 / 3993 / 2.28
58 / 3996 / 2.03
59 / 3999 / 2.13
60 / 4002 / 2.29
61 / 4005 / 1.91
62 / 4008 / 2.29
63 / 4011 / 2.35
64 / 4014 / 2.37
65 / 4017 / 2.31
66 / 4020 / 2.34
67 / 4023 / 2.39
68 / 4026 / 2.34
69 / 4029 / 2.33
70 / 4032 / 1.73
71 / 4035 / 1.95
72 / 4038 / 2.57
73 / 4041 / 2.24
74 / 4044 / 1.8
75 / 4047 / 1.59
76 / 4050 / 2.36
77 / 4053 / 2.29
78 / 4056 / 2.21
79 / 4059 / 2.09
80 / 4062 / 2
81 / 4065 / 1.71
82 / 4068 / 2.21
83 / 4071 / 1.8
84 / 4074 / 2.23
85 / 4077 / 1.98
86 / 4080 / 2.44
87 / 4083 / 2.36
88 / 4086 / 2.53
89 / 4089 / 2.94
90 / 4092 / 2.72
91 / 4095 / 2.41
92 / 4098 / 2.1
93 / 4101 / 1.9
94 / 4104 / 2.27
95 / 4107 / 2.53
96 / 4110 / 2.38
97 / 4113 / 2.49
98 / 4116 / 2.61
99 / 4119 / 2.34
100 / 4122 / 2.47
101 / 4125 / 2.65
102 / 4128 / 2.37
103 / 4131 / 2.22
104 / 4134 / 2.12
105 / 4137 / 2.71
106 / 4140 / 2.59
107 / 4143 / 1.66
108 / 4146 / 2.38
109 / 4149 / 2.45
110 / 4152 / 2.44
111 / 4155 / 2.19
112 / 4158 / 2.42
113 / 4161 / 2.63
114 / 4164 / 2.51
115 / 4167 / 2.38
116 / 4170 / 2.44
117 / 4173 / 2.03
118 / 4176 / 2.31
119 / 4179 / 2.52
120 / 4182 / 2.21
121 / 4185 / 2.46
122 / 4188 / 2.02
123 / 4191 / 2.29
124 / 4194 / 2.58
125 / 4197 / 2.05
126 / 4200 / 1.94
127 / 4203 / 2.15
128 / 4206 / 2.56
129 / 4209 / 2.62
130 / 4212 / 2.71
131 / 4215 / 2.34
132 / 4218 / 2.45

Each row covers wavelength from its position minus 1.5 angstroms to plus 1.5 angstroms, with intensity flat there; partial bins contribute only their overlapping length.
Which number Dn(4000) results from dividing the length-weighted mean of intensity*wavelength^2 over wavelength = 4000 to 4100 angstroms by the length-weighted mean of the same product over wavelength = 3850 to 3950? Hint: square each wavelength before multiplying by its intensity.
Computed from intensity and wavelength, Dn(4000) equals 2.12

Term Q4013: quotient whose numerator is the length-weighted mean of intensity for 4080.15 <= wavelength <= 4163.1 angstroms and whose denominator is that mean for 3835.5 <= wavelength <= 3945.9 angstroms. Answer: 2.2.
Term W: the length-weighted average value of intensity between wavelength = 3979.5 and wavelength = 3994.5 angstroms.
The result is 2.07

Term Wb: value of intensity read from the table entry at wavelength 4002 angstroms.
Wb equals 2.29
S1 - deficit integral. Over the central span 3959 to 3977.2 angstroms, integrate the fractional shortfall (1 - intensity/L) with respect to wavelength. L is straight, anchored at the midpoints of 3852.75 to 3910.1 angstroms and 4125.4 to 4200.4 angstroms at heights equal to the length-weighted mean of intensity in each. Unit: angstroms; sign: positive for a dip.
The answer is 7.7 angstroms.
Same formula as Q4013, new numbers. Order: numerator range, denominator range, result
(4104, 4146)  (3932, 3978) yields 2.29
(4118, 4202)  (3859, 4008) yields 1.76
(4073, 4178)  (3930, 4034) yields 1.46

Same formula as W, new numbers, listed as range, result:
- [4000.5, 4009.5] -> 2.16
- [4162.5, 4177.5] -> 2.33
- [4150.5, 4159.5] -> 2.35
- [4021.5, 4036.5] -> 2.15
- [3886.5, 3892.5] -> 1.35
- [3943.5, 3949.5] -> 1.24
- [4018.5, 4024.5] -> 2.36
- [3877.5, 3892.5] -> 1.18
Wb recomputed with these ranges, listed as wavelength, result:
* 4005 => 1.91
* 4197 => 2.05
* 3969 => 0.349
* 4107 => 2.53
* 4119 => 2.34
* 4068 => 2.21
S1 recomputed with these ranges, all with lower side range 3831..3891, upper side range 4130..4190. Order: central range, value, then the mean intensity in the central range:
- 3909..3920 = -3.2 angstroms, 1.58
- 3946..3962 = -1.0 angstroms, 1.49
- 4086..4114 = -4.9 angstroms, 2.42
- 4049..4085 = -4.3 angstroms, 2.14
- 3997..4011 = -4.6 angstroms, 2.17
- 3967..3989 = 1.3 angstroms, 1.44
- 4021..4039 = -4.8 angstroms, 2.21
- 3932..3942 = 5.1 angstroms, 0.648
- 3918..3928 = 1.4 angstroms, 1.09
